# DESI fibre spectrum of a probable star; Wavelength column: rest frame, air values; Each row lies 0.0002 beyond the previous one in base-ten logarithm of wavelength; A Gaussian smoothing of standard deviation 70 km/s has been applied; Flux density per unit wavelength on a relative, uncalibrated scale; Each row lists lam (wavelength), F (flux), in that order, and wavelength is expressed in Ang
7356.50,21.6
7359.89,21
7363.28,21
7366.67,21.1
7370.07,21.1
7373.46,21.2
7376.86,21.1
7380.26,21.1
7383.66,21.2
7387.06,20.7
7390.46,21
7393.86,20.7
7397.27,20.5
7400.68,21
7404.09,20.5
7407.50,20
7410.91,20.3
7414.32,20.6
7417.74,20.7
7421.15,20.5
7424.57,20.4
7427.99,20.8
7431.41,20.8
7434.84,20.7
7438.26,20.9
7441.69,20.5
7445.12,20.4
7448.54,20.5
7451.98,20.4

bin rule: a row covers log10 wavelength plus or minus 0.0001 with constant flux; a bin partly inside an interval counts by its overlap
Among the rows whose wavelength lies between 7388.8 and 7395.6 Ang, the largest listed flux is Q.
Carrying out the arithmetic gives 21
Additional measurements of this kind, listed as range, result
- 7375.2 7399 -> 21.2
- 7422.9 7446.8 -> 20.9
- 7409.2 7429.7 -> 20.8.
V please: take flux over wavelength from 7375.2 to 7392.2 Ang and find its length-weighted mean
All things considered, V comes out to 21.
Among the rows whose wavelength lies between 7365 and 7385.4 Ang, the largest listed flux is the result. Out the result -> 21.2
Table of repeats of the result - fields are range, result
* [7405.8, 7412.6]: 20.3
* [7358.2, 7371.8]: 21.1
